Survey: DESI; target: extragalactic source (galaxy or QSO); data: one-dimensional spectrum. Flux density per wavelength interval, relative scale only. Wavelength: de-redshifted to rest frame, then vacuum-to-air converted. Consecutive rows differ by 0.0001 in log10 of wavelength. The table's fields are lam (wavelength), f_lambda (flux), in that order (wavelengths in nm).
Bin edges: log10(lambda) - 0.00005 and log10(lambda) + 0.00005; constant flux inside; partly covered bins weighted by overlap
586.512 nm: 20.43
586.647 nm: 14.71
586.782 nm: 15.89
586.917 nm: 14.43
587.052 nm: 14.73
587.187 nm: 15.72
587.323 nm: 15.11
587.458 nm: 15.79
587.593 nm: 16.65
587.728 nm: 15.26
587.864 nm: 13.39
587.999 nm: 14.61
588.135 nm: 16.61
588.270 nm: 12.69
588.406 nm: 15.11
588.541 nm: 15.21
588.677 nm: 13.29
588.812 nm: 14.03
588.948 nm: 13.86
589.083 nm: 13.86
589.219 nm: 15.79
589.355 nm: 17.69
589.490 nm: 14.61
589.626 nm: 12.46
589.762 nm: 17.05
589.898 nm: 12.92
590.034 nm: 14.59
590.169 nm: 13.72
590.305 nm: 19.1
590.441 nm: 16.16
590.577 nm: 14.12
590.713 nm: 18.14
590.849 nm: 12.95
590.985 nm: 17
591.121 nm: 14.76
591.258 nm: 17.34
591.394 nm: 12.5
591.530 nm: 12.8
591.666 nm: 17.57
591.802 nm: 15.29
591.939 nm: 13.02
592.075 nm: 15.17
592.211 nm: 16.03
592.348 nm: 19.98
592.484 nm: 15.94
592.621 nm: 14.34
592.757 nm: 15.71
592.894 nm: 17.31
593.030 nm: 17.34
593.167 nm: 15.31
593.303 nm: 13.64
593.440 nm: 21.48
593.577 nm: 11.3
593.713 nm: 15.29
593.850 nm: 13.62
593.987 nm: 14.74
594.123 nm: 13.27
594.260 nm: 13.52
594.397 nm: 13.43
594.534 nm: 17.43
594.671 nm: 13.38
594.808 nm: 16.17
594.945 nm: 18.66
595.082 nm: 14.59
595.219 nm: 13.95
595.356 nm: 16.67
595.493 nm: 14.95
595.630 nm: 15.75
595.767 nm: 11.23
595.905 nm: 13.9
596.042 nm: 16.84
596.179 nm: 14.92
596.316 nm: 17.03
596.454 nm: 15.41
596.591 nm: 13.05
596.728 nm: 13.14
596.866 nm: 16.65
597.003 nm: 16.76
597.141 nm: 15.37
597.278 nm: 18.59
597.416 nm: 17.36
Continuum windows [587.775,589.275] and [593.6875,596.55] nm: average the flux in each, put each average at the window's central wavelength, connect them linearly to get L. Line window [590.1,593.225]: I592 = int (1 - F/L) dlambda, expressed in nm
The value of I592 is -0.22 nm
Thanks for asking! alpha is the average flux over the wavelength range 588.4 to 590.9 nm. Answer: 15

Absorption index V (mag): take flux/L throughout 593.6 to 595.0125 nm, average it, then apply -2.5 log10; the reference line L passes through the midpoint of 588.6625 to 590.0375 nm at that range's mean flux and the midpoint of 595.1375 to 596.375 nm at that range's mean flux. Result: 0.01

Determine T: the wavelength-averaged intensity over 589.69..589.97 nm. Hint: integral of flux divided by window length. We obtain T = 14.9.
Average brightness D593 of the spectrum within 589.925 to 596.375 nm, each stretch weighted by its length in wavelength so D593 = 15.3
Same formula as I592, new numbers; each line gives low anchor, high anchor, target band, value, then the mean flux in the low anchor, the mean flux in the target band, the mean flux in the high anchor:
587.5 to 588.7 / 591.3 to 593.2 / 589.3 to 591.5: 0.00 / 14.8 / 15.3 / 15.6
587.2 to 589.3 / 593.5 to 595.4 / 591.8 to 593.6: -0.15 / 14.8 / 16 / 14.7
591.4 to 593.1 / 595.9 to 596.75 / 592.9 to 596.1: 0.06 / 15.8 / 15.1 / 15.1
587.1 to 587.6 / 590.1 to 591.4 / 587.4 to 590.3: 0.16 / 15.7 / 14.8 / 15.7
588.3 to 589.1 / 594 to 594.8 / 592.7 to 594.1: -0.11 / 14.2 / 15.5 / 14.4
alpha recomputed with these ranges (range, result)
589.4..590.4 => 15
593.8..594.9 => 14.5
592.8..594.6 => 15.2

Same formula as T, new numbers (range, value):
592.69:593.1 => 16.8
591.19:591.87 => 15.1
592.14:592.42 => 18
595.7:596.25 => 14.2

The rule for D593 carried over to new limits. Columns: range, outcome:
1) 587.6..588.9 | 14.6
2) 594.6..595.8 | 15.2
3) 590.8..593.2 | 15.6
